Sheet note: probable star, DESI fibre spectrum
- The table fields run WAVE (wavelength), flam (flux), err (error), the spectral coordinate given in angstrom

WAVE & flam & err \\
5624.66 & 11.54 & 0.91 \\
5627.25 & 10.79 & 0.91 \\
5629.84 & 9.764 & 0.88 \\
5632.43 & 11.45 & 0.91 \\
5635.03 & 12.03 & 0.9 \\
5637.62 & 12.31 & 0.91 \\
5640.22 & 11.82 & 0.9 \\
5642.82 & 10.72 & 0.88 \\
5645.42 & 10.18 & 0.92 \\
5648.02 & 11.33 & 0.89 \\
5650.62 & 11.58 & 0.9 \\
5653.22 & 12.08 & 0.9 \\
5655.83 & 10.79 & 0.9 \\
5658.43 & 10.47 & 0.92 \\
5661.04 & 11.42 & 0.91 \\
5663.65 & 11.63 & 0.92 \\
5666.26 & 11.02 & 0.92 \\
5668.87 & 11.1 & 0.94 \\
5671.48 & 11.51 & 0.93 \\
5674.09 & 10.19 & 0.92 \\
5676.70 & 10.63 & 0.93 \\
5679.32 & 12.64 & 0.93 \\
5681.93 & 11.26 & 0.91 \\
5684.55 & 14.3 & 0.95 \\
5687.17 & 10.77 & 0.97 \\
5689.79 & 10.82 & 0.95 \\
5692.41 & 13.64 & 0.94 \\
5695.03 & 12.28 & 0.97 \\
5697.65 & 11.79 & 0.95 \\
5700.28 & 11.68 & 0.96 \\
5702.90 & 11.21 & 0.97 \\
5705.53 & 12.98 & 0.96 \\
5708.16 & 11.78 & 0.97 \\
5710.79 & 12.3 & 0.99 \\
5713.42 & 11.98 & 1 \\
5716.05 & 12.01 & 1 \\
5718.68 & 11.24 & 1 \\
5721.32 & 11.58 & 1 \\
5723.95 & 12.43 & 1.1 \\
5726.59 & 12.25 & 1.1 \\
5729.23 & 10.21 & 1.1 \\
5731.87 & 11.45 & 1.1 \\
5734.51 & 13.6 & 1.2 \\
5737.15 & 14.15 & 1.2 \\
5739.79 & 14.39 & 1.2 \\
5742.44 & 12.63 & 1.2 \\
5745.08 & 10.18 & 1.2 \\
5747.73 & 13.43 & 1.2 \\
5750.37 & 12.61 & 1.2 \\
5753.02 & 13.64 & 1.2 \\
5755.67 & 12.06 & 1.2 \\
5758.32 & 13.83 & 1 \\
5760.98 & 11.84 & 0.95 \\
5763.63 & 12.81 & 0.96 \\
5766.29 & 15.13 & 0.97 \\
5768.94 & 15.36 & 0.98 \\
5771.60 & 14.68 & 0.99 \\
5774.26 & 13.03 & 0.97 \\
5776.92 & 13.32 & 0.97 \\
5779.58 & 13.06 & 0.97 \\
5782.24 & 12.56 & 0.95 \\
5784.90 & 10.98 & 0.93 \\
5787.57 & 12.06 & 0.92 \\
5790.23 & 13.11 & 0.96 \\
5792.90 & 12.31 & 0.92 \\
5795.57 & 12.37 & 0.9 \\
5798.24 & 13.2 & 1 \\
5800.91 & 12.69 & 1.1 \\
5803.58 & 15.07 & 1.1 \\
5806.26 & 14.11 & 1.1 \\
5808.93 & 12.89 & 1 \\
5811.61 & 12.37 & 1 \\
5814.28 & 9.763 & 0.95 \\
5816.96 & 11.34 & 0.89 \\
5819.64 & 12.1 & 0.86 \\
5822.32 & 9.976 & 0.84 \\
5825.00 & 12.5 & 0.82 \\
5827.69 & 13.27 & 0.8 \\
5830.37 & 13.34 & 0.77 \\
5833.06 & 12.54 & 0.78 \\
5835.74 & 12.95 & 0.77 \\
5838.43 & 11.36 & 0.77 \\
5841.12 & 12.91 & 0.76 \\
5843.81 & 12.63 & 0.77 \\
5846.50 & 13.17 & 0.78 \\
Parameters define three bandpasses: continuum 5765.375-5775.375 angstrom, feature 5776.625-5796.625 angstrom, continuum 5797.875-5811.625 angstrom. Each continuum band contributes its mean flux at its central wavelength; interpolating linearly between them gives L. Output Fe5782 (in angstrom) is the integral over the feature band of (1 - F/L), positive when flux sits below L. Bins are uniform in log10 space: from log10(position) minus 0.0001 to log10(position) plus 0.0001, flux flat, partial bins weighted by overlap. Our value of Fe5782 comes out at 2.32 angstrom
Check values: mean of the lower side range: 14.6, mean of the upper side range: 13.5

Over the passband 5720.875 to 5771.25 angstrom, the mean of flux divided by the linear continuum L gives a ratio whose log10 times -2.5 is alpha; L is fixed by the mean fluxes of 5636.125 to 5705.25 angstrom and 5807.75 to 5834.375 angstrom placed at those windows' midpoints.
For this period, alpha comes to -0.098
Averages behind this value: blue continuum 11.5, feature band 12.9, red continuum 12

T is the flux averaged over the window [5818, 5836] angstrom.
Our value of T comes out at 12.3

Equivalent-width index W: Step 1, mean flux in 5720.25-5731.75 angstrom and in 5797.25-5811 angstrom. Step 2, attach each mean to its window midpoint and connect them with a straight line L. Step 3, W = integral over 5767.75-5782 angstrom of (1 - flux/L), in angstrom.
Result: -1.08 angstrom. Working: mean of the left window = 11.6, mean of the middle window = 13.8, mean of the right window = 13.5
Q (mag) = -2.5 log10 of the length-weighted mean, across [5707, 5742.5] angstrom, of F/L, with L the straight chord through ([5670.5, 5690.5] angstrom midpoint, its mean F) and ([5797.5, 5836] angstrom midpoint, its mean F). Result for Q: -0.04 mag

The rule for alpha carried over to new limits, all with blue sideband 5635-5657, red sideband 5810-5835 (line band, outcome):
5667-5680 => 0.03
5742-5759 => -0.08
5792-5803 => -0.08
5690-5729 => -0.04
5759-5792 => -0.12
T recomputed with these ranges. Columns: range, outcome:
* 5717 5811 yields 12.9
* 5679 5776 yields 12.5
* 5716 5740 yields 12.3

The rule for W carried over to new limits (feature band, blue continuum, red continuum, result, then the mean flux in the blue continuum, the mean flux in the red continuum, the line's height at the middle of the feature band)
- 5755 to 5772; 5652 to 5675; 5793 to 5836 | -2.29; 11.1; 12.5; 12.1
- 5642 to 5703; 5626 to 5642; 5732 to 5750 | 2.29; 11.3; 12.9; 11.9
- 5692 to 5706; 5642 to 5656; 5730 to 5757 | -0.15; 11.2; 12.8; 12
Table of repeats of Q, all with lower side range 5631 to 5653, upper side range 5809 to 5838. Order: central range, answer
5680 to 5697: -0.054 mag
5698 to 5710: -0.024 mag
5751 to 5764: -0.088 mag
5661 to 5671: 0.022 mag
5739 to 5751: -0.071 mag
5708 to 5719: -0.023 mag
